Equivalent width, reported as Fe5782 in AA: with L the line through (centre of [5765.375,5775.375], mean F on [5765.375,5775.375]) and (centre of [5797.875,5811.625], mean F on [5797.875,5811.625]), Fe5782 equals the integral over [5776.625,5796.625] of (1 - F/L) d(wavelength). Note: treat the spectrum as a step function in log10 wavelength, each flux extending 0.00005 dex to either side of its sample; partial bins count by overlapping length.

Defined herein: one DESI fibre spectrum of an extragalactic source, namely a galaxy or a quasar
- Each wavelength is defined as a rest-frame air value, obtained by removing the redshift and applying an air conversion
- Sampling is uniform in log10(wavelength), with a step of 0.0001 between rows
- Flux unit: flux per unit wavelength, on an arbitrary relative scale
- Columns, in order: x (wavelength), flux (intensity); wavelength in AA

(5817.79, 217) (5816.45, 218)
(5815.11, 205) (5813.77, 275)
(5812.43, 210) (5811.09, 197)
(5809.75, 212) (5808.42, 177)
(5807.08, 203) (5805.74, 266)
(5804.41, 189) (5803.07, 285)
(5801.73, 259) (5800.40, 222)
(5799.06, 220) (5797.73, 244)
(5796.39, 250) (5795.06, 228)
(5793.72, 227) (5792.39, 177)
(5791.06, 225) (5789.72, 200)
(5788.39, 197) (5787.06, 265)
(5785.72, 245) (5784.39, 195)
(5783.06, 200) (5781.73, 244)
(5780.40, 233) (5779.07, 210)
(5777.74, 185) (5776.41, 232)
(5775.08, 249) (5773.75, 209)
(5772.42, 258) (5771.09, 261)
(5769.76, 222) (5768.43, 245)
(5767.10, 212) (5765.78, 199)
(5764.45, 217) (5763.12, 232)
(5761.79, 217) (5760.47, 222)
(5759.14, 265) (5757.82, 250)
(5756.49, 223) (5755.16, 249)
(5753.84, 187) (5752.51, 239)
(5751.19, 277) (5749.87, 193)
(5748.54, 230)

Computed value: 0.9 AA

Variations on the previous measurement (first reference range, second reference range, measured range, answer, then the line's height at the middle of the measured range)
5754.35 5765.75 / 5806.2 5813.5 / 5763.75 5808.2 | -1.65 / 218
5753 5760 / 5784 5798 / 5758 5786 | 0.34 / 229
